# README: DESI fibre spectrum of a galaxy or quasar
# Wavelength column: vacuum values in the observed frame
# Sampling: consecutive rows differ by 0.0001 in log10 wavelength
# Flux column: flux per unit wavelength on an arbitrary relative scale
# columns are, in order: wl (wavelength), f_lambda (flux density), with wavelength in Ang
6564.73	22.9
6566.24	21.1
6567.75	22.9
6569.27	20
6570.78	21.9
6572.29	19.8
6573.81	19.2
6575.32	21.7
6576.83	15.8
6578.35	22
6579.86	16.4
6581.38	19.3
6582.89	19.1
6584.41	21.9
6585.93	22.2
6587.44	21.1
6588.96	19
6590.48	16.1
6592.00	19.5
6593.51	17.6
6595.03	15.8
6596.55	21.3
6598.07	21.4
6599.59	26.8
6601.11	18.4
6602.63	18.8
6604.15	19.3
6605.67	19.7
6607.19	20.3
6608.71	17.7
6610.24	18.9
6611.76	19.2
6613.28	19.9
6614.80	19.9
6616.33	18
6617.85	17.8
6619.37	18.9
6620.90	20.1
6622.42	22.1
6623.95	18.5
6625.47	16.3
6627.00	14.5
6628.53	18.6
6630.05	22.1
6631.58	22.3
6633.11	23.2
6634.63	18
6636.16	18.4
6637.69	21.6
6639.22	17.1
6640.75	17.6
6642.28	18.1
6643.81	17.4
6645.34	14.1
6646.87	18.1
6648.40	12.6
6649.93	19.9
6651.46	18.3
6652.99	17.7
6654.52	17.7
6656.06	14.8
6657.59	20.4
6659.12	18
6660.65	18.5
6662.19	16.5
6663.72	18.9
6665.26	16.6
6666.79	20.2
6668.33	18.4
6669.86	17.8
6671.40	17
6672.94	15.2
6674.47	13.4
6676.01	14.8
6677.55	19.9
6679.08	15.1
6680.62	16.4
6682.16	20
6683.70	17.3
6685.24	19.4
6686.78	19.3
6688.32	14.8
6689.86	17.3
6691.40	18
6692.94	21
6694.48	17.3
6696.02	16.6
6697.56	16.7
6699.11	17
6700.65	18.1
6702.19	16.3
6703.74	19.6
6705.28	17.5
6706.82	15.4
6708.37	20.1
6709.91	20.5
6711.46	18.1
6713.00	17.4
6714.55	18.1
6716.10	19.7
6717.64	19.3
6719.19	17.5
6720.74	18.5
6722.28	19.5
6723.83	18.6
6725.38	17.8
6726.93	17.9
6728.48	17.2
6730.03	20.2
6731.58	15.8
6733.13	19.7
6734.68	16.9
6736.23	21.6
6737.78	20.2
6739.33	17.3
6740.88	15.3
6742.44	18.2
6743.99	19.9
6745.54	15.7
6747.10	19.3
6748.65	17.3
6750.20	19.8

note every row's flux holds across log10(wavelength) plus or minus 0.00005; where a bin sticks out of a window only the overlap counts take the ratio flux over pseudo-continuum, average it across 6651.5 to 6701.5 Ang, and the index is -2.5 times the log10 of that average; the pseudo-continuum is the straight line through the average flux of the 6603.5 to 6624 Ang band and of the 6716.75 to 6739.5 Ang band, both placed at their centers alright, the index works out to 0.08 mag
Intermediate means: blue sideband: 19.3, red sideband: 18.6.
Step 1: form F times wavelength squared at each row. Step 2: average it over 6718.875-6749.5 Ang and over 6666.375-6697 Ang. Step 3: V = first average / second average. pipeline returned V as 1.06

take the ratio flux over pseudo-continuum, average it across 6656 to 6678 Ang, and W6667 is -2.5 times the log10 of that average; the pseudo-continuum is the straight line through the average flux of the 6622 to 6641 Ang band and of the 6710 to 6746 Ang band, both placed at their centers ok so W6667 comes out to 0.09 mag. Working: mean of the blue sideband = 19.2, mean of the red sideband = 18.3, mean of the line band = 17.4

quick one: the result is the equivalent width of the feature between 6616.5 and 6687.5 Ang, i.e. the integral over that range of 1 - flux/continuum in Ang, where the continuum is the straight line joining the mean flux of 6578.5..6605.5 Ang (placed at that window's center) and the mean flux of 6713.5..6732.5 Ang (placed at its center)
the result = 4.0 Ang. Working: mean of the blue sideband 19.7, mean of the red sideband 18.3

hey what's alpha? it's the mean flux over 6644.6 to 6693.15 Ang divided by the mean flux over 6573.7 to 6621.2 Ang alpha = 0.89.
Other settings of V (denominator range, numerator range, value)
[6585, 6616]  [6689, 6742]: 0.96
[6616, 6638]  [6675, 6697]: 0.93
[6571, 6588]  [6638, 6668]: 0.90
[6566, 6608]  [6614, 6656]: 0.94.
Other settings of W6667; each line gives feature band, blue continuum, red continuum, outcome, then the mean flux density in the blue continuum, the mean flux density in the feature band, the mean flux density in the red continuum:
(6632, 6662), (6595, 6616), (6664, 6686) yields 0.02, 19.9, 18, 17.3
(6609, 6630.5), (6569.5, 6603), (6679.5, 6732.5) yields 0.03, 19.8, 18.8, 18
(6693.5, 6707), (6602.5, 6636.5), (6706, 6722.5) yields 0.08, 19.3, 17.3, 18.5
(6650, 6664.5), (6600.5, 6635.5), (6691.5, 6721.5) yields 0.05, 19.2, 18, 18.1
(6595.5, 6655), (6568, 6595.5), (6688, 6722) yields 0.00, 19.5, 19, 18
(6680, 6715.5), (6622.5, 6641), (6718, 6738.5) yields 0.05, 19.2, 17.9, 18.6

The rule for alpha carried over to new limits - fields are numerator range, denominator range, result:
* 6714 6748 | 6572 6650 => 0.96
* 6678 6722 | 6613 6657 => 0.98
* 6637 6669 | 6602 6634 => 0.92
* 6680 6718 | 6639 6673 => 1.03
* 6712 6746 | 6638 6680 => 1.06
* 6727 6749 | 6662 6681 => 1.07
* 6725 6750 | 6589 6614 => 0.94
